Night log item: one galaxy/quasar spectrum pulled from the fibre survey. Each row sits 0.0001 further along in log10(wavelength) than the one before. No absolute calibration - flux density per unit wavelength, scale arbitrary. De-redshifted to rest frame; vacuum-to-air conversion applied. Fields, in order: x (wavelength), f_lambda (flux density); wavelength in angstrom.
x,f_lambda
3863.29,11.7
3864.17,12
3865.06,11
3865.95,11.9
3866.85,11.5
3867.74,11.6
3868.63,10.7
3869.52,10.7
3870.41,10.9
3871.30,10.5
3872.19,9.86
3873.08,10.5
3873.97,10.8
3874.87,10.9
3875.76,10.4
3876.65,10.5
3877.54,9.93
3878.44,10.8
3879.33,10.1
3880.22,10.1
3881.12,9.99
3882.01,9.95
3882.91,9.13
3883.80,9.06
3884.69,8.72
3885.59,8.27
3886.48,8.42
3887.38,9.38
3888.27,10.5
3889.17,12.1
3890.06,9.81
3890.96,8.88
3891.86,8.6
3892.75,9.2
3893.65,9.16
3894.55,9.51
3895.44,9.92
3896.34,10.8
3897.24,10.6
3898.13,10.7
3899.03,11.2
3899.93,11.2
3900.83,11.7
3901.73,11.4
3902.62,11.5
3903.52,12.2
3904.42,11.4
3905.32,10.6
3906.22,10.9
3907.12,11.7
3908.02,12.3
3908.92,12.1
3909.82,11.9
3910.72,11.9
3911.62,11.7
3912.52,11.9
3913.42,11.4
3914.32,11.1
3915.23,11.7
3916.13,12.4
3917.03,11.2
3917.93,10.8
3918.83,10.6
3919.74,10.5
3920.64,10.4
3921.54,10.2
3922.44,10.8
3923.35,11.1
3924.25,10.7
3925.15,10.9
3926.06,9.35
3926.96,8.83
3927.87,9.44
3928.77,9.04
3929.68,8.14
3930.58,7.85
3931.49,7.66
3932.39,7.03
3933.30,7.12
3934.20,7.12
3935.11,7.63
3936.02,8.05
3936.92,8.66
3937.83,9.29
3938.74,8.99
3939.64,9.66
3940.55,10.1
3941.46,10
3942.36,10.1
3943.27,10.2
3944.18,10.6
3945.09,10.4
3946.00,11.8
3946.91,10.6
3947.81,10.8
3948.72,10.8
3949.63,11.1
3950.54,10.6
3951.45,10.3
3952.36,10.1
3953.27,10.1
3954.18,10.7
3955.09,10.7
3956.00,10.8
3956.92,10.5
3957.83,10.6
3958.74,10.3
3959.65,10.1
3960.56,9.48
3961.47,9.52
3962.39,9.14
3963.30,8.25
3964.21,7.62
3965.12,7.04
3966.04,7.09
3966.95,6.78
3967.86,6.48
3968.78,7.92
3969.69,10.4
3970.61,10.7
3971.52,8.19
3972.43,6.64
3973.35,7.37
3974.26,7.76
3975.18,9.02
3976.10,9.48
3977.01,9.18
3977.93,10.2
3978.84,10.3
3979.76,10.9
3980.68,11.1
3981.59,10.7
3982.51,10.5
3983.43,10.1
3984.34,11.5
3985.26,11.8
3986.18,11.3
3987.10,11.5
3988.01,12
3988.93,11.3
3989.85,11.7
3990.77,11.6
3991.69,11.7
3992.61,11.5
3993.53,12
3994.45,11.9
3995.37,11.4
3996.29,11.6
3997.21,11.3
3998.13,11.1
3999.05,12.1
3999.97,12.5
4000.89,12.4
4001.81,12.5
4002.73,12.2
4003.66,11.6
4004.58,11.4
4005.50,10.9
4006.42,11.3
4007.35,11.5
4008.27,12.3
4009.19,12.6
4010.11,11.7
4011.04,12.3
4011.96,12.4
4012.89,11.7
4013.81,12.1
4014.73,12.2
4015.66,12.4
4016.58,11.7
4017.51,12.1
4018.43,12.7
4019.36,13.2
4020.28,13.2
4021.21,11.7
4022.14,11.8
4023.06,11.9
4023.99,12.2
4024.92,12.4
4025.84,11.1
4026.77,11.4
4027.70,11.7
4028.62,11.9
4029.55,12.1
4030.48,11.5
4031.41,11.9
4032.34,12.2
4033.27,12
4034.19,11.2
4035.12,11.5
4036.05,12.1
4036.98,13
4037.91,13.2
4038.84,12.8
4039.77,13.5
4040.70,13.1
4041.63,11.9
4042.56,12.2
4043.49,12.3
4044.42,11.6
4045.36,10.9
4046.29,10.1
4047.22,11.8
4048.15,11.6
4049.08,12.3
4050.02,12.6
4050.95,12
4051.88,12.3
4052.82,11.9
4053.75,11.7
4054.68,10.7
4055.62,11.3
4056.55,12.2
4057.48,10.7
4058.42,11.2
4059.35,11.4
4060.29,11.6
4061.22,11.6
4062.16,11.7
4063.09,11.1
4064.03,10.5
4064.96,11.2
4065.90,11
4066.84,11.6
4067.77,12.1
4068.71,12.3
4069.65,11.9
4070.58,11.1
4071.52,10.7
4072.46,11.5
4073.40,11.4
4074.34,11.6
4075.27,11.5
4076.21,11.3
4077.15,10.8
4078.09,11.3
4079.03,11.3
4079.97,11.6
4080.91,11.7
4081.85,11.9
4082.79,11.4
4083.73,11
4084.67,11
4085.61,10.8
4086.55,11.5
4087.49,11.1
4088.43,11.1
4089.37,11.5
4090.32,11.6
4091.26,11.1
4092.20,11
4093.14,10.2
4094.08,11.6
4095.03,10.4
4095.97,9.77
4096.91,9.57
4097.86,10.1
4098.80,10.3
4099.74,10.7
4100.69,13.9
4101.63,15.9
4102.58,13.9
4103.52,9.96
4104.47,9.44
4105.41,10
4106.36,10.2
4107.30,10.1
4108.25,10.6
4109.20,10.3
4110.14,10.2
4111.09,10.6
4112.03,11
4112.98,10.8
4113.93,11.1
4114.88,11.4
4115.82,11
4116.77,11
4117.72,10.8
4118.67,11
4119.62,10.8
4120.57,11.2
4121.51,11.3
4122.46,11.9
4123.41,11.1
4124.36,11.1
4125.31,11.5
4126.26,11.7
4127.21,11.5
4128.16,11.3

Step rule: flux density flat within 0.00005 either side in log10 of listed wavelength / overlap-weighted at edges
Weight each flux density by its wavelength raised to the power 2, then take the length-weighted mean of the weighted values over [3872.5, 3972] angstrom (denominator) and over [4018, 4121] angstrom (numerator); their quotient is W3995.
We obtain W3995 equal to 1.2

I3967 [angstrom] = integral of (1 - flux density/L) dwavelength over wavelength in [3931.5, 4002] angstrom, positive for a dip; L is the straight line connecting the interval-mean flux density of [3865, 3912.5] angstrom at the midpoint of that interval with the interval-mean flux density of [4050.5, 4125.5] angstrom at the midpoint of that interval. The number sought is 5.36 angstrom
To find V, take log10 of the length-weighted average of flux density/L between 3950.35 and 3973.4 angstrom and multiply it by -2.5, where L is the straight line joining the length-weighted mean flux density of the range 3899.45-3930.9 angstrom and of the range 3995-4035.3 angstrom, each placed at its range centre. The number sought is 0.24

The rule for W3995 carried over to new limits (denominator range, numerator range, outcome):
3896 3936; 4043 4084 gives 1.19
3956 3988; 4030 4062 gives 1.30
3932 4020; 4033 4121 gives 1.15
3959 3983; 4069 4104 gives 1.34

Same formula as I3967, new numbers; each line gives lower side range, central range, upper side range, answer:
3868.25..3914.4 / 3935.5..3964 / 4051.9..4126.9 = 1.8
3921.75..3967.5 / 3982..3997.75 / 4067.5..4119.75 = -2.3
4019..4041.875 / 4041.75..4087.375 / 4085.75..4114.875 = 0.5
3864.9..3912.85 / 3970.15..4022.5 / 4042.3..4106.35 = -1.1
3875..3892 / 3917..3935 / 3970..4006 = 1.5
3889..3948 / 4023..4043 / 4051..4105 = -2.0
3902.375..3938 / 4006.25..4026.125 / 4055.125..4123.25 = -2.5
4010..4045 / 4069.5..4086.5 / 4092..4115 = 0.0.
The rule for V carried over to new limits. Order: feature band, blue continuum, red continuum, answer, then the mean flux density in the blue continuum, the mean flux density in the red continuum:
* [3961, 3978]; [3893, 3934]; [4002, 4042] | 0.34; 10.5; 12.1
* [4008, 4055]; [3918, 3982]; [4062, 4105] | -0.14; 9.46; 11.3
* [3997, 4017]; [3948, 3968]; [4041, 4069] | -0.13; 9.52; 11.6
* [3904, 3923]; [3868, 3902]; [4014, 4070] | -0.09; 10.1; 11.9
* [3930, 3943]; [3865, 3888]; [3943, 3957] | 0.23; 10.2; 10.6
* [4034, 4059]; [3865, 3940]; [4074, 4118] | -0.10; 10.2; 11.1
